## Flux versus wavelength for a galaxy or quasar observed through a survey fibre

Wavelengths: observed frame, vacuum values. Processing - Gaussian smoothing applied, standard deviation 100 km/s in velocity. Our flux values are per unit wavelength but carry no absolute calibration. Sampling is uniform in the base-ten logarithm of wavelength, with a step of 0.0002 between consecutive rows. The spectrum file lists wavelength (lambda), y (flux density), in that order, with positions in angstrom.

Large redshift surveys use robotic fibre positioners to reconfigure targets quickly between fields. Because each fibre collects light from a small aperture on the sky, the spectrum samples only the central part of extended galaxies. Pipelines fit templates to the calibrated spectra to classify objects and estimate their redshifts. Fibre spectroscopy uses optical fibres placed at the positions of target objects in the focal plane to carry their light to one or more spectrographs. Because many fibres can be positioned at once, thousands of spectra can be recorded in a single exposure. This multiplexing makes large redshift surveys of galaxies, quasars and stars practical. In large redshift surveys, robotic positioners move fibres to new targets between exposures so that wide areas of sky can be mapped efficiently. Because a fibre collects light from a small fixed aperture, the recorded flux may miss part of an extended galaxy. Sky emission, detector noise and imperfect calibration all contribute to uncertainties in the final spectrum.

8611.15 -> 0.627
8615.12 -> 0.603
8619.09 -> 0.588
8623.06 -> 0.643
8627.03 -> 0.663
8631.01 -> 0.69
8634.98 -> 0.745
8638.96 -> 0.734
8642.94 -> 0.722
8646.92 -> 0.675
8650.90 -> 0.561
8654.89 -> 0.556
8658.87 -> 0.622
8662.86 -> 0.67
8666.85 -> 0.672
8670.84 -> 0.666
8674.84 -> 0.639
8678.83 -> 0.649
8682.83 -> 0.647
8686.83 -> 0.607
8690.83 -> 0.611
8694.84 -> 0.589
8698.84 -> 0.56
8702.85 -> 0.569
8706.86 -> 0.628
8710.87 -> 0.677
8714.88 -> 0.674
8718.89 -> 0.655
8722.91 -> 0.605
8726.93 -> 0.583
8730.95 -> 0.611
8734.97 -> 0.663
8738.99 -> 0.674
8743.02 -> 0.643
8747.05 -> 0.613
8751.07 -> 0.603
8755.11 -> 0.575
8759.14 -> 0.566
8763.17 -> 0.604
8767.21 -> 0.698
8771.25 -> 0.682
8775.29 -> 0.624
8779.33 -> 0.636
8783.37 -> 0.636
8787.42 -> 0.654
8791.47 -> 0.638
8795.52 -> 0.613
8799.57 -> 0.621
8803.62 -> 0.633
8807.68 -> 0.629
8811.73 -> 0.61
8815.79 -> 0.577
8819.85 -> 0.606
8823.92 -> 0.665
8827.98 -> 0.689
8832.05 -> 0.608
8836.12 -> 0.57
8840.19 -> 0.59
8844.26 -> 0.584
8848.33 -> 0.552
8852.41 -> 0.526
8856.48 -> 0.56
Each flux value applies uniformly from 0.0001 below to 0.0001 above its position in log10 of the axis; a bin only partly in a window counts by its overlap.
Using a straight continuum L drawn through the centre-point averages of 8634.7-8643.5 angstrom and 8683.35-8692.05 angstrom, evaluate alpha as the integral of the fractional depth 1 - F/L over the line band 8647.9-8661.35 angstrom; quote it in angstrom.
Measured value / 2.0 angstrom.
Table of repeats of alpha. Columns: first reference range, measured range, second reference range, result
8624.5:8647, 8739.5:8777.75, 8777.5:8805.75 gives 1.4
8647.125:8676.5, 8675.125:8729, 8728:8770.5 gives 0.7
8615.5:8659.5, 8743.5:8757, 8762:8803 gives 0.9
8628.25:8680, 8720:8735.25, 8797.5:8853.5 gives 0.6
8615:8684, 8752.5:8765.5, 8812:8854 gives 0.7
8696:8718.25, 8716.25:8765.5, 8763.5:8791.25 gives 1.4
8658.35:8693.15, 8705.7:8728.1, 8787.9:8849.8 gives -0.2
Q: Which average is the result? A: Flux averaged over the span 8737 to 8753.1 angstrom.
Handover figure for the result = 0.633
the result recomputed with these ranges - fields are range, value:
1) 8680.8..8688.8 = 0.627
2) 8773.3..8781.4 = 0.631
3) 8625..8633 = 0.677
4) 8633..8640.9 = 0.739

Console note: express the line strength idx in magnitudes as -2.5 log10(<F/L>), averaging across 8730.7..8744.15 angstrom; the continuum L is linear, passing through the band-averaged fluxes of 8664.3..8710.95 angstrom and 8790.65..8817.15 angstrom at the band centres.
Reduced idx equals -0.05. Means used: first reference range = 0.624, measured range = 0.653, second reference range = 0.617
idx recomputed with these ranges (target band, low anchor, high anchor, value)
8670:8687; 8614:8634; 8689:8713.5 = -0.04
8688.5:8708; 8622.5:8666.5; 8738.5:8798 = 0.10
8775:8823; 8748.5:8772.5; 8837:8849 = -0.04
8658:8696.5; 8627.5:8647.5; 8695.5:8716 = 0.03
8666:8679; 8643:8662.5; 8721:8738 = -0.06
